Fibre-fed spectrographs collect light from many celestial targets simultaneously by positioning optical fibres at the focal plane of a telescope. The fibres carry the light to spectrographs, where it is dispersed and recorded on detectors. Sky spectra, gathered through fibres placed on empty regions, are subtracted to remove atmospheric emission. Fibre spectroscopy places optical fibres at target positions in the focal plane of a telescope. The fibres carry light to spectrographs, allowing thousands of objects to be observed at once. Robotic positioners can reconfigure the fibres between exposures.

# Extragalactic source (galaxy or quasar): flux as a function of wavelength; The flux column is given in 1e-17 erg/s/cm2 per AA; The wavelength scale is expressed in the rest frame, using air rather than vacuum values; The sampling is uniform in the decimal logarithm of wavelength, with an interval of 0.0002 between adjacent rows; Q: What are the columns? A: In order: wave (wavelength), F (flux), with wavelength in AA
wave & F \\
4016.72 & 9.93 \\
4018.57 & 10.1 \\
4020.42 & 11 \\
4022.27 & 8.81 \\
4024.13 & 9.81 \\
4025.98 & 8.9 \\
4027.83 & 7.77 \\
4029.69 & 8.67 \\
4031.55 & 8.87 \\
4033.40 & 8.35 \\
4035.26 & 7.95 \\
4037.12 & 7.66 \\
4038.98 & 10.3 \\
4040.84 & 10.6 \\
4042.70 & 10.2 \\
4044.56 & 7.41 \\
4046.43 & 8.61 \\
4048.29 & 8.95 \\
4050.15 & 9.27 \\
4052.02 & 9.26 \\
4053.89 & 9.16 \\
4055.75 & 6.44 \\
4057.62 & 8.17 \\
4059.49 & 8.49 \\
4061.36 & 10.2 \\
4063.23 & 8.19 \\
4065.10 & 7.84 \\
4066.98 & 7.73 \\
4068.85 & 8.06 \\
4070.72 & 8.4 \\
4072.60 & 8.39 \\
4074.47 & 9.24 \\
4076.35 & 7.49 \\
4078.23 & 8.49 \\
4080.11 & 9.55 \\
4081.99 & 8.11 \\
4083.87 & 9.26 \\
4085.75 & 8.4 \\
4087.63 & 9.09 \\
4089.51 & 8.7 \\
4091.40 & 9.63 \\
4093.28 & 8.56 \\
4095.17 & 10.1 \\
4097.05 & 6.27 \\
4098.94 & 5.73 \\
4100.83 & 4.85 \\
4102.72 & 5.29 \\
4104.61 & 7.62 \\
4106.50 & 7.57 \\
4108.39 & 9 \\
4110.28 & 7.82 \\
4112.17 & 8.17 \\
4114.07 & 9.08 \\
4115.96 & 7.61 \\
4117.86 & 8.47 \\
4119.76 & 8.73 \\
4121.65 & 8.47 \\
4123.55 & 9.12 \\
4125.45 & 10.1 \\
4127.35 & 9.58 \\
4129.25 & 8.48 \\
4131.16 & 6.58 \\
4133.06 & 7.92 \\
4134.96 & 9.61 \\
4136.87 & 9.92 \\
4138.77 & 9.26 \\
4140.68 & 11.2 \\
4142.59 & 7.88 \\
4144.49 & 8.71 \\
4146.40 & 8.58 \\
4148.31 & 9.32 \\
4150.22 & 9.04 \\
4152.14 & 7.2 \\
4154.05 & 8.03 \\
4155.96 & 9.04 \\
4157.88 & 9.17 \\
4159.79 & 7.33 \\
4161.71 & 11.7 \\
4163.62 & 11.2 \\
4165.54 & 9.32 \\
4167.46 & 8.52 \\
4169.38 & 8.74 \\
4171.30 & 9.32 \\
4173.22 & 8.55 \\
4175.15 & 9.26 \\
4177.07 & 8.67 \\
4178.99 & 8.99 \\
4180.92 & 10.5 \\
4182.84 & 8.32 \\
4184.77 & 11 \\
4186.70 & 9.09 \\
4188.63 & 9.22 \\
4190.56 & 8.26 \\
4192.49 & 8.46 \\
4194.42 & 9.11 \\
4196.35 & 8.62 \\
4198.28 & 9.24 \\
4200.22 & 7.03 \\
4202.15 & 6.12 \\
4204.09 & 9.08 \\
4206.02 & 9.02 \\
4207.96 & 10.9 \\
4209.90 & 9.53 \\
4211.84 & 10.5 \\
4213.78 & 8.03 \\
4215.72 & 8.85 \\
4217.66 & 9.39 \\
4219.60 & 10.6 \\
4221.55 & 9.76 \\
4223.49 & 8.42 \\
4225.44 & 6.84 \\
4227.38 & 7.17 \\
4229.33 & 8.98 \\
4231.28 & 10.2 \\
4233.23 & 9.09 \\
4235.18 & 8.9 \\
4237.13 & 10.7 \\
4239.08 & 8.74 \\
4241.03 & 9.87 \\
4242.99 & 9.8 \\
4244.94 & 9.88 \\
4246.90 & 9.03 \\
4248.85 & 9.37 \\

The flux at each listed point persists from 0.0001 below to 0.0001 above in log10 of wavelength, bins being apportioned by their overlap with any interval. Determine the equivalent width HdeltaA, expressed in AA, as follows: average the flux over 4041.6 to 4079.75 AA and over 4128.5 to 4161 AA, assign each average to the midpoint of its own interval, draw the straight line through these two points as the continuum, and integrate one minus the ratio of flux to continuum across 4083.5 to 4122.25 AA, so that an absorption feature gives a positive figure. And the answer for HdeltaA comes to 2.7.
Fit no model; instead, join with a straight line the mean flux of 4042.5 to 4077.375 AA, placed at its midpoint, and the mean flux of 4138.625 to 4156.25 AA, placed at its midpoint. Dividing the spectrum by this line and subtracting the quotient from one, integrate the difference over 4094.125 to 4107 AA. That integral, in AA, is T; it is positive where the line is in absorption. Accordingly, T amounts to 2.8 AA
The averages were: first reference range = 8.46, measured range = 6.76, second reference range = 8.8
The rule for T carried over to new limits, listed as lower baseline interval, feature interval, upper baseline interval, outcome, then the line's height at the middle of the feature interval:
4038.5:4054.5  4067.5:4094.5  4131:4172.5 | 1.5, 9.2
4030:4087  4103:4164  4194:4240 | 0.3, 8.79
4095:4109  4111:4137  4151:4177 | -3.6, 7.61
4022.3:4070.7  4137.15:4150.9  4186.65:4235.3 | -0.6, 8.78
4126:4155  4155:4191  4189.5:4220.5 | -1.8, 8.85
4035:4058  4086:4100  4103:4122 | 0.1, 8.34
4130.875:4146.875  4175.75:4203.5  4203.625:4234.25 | 0.9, 9.08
